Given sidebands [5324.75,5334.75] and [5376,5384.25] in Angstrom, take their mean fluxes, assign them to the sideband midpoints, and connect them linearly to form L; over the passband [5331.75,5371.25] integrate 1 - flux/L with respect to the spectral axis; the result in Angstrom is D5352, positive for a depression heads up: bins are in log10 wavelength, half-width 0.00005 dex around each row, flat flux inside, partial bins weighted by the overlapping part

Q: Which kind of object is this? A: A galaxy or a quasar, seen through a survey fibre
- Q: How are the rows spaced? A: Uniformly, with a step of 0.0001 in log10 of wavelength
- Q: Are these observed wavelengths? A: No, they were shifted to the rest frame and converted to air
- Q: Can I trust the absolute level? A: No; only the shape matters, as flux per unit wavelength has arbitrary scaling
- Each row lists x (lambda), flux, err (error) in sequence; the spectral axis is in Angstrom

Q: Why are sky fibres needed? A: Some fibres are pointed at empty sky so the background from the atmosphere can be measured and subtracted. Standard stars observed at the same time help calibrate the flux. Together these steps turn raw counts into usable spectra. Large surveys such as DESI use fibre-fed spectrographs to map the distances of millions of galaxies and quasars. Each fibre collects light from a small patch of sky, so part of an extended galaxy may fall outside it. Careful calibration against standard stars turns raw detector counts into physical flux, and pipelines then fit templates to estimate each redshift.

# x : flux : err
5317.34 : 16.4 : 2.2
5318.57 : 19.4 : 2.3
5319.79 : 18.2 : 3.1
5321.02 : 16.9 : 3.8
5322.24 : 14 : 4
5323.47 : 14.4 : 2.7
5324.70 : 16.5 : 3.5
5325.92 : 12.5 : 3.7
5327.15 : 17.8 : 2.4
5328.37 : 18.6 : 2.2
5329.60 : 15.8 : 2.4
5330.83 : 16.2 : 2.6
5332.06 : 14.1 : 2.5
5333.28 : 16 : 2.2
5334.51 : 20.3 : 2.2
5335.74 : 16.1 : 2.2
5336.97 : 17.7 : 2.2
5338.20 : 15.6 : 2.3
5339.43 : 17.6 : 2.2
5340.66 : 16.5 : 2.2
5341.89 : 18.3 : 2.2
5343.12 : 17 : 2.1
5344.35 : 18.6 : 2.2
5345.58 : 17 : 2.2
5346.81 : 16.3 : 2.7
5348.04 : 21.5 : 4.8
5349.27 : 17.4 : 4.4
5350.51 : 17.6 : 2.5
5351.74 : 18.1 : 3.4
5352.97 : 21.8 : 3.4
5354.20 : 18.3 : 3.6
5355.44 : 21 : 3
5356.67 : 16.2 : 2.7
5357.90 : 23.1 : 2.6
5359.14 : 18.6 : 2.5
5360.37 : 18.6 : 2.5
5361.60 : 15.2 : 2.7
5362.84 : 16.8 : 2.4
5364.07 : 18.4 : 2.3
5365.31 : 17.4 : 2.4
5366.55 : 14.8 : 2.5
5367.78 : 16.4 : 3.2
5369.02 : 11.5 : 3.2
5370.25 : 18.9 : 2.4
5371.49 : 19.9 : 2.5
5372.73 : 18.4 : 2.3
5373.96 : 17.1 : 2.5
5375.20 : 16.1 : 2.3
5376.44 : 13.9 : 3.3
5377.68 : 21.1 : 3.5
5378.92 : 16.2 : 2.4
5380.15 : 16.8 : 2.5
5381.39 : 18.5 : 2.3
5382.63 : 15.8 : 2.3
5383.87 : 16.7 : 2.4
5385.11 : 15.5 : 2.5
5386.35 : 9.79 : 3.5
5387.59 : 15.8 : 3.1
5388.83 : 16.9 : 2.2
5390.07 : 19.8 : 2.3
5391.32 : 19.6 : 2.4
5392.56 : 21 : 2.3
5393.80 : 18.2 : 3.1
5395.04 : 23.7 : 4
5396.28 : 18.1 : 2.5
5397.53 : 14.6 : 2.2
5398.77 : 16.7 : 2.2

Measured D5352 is -2.39 Angstrom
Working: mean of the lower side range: 16.3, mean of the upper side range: 17.1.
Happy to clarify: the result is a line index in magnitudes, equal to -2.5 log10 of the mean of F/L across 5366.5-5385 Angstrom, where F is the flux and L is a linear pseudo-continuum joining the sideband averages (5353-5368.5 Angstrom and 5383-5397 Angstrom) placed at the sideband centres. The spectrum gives 0.06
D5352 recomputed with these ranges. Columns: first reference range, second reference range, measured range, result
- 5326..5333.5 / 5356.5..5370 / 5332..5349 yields -1.0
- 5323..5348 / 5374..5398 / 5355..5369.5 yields -0.3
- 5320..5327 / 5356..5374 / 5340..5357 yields -1.8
